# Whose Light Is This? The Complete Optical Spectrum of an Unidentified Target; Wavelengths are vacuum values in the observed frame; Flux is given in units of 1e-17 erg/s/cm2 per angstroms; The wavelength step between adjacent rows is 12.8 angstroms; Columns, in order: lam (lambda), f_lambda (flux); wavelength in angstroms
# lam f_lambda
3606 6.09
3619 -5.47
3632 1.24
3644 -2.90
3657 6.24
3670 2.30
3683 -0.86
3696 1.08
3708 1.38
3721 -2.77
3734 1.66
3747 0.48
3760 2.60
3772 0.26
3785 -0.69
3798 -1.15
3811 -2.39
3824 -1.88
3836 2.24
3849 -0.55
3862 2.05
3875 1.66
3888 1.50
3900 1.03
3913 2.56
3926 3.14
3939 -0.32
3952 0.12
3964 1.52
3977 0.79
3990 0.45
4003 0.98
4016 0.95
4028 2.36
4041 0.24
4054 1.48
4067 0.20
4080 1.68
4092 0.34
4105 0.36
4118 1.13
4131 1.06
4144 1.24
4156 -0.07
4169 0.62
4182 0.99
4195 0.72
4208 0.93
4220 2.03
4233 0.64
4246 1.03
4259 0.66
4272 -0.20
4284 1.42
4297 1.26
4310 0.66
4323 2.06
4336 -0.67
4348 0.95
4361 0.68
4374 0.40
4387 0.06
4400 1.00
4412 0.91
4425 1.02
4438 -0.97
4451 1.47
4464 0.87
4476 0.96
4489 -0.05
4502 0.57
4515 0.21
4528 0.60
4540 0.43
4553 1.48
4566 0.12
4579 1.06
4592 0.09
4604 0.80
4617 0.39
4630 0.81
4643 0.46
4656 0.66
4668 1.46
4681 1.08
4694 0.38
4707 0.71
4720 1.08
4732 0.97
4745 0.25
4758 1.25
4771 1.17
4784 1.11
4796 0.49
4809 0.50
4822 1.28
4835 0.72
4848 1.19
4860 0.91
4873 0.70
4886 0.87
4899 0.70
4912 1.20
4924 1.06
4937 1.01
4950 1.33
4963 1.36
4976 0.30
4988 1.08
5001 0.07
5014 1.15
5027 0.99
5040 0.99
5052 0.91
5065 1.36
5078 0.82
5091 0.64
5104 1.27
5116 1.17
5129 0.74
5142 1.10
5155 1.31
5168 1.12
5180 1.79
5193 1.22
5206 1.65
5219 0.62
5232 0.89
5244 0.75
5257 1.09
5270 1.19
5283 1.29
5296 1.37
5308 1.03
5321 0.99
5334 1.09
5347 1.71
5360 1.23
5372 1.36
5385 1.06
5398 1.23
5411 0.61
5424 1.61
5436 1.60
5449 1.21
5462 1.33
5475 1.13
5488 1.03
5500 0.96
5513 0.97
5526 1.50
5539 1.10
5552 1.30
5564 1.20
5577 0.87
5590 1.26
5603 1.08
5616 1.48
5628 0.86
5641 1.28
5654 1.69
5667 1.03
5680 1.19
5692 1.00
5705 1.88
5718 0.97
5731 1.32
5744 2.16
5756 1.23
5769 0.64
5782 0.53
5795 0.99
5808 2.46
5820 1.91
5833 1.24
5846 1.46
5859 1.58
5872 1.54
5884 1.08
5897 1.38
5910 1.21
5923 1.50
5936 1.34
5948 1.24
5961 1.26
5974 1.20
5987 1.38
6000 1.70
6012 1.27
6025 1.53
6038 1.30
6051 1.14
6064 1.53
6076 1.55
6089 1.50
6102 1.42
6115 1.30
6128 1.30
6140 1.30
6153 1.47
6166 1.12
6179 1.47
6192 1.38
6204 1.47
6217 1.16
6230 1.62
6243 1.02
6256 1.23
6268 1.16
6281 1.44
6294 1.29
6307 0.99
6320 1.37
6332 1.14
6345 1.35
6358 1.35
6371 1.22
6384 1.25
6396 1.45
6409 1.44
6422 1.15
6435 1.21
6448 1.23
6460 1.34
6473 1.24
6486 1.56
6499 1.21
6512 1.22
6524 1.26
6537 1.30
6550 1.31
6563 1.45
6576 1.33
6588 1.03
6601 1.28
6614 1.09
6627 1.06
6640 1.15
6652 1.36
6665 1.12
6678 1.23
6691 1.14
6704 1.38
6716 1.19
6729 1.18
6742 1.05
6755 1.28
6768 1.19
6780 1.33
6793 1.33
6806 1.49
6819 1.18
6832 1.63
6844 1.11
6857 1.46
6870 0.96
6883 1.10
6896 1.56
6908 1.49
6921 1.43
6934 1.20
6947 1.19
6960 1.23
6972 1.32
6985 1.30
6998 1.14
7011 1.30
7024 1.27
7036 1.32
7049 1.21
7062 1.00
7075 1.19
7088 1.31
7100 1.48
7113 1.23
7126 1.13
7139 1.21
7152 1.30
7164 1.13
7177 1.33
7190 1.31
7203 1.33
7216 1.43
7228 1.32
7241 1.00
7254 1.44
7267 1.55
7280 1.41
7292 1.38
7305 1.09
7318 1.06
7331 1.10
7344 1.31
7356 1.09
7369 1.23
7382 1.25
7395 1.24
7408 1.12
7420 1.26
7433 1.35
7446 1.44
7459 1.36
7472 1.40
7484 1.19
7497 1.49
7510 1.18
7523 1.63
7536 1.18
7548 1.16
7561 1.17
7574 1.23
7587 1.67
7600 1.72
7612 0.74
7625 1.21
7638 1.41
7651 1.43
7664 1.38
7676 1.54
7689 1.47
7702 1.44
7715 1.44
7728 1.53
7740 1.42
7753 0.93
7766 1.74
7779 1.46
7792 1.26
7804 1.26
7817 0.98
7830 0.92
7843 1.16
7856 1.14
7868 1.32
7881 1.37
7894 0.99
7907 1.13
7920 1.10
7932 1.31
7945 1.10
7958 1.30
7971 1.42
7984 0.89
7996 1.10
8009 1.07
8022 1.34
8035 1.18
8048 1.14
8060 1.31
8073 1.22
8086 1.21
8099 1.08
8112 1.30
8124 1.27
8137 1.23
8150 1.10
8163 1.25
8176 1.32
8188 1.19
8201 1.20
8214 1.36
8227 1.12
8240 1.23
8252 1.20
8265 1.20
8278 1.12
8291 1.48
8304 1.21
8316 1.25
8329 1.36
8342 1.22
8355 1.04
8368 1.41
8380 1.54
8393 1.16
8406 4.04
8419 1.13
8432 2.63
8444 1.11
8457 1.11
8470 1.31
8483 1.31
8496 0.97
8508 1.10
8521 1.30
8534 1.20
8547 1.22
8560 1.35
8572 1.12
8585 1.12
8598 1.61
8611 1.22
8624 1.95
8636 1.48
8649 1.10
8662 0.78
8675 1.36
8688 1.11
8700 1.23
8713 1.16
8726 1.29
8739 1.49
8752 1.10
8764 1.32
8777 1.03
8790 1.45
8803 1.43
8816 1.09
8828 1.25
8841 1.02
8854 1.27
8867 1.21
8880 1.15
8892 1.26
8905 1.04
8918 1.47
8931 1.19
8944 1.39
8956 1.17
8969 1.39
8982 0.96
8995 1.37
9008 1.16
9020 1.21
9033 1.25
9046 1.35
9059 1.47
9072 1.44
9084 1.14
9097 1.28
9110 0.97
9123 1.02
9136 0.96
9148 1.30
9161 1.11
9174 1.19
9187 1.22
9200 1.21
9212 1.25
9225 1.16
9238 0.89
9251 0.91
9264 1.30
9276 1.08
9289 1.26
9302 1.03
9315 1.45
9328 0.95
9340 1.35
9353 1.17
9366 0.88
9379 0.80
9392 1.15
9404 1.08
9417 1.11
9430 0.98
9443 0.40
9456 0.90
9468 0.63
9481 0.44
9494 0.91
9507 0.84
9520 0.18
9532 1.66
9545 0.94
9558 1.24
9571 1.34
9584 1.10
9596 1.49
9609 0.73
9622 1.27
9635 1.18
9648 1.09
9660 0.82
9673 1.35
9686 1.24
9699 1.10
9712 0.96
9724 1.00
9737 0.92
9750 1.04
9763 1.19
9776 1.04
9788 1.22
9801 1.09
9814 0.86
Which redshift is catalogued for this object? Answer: 0.28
